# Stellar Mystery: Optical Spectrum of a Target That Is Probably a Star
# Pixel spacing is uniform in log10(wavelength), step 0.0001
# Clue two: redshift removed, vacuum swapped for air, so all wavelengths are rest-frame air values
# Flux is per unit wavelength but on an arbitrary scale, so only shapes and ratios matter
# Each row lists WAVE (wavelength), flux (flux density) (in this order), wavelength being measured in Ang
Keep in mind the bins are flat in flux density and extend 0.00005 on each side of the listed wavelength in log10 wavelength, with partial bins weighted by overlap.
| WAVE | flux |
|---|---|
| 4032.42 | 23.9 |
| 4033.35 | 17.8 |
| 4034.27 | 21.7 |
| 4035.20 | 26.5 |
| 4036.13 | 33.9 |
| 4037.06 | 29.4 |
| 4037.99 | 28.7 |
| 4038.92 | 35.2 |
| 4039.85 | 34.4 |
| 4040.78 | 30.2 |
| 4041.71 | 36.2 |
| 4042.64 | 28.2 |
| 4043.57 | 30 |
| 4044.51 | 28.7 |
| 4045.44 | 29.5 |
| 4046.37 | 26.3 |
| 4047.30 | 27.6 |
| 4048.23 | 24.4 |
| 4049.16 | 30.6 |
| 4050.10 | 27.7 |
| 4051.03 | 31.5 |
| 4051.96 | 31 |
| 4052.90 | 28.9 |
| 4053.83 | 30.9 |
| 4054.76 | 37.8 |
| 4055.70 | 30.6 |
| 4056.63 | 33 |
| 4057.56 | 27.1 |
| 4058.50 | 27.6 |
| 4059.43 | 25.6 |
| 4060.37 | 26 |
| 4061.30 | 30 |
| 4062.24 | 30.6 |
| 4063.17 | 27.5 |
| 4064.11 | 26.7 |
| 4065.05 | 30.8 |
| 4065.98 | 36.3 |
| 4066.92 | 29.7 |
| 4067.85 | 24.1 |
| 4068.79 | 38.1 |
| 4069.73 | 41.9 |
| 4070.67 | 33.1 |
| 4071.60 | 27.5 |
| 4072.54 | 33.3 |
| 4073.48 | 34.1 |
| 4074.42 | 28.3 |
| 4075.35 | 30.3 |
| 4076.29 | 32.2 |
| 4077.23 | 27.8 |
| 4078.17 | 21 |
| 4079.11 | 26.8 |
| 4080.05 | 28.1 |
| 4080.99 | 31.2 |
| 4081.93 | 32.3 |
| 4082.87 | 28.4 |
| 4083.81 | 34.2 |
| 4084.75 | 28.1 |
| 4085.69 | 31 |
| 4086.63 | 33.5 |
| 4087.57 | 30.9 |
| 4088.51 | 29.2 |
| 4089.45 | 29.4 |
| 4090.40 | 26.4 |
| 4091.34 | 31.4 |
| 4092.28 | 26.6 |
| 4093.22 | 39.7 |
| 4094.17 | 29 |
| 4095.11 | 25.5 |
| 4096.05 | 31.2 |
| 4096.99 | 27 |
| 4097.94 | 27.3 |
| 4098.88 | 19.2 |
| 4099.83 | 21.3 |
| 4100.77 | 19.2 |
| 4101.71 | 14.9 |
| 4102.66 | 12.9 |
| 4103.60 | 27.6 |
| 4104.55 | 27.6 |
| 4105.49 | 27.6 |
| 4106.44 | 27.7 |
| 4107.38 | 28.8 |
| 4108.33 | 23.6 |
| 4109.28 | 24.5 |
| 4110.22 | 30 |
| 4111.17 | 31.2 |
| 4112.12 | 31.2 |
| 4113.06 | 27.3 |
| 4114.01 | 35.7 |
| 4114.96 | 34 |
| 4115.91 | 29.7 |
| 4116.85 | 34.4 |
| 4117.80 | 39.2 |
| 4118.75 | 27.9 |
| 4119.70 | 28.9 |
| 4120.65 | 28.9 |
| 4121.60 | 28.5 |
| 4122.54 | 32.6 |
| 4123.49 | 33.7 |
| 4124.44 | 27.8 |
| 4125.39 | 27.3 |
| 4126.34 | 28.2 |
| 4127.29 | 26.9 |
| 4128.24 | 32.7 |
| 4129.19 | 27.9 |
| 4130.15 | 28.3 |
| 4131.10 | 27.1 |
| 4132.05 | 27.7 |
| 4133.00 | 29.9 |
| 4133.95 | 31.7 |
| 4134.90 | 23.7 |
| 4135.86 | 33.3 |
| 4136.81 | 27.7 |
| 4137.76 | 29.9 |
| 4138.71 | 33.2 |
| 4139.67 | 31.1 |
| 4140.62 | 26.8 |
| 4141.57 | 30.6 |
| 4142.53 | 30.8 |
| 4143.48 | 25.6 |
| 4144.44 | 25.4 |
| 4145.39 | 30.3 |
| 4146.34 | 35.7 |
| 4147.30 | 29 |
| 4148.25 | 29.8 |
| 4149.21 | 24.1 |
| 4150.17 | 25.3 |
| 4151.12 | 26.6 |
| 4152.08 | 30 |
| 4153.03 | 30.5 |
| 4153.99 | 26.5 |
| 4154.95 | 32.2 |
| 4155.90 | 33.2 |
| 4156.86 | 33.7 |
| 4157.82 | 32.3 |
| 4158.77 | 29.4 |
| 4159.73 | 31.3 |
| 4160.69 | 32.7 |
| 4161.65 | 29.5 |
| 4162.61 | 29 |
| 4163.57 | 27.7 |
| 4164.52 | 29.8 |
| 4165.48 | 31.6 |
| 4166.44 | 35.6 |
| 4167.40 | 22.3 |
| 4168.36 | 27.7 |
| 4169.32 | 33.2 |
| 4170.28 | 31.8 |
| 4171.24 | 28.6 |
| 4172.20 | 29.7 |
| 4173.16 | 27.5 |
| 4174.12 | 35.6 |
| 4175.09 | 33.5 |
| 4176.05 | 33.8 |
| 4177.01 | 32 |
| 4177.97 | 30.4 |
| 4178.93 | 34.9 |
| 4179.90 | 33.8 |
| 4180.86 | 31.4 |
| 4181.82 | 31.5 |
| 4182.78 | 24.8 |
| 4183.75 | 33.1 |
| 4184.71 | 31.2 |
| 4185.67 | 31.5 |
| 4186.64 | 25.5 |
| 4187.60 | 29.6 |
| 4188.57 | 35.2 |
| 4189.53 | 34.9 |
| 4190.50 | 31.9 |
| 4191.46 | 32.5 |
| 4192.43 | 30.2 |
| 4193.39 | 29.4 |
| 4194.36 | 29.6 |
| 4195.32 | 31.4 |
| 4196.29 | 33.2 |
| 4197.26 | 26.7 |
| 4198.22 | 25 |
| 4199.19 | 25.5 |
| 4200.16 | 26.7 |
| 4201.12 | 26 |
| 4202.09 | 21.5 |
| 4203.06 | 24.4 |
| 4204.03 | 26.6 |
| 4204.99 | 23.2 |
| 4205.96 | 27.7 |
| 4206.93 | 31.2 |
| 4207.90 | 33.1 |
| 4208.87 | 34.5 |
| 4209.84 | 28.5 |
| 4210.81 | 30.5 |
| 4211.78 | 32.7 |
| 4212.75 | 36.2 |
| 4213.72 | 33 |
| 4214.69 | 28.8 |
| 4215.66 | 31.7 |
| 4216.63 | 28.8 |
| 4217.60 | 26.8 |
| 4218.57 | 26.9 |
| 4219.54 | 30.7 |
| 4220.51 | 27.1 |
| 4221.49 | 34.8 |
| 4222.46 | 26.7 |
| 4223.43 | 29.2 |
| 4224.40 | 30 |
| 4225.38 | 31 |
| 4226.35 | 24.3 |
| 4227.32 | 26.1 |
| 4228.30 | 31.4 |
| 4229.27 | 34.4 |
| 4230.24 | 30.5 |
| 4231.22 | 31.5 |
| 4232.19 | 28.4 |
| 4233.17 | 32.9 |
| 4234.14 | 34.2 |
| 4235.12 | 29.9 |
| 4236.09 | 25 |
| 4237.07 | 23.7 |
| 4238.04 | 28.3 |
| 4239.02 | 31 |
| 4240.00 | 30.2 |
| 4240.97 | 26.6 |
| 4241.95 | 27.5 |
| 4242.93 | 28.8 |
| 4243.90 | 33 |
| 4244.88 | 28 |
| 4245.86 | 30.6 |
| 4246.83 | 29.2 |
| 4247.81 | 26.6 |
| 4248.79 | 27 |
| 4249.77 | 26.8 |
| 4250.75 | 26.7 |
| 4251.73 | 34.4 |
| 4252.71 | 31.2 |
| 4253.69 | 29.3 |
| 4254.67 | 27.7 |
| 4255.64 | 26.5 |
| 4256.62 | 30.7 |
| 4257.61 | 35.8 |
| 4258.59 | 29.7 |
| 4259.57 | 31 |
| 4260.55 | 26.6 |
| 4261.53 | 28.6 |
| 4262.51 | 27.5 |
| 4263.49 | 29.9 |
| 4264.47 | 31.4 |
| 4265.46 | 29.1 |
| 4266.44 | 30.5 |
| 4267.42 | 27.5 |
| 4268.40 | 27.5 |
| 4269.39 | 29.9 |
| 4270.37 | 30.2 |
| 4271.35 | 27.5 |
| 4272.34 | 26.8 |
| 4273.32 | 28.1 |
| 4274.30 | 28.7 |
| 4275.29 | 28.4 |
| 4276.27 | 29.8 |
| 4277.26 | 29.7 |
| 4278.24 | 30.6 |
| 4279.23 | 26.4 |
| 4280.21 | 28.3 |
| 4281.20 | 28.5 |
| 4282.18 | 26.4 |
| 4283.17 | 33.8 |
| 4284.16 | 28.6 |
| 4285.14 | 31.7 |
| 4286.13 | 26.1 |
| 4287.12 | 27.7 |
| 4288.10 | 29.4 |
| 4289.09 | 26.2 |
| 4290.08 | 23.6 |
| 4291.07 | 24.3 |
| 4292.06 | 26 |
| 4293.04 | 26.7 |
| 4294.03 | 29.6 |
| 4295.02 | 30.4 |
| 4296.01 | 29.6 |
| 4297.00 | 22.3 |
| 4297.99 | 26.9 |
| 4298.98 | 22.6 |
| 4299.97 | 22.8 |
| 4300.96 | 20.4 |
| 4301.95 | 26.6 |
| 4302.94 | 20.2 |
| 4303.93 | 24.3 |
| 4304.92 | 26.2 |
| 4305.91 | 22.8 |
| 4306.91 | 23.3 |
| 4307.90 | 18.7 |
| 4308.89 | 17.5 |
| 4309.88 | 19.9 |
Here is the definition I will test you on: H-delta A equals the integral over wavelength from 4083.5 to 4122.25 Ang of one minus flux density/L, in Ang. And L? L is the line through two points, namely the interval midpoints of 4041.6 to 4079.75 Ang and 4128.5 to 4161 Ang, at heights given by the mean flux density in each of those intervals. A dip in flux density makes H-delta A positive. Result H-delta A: 1.78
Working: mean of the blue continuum 29.9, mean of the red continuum 29.5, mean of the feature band 28.3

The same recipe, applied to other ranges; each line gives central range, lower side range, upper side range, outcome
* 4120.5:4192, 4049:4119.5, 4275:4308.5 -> -4.8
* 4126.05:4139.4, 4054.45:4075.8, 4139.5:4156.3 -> 0.1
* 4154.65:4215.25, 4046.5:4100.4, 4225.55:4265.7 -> -1.8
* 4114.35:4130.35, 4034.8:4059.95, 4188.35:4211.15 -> -0.5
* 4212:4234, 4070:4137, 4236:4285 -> -0.9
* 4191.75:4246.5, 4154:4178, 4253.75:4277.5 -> 1.3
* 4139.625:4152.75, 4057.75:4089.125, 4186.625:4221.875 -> 0.5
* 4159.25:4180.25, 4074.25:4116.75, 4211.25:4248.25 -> -1.5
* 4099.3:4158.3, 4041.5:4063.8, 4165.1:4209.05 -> 2.0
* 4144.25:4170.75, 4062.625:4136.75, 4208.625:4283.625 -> -0.6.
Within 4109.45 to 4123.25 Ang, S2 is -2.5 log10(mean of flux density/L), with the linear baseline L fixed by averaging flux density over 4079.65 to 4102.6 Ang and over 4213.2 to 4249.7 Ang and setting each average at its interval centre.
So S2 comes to -0.12 mag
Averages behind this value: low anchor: 27.8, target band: 31.3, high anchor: 29.3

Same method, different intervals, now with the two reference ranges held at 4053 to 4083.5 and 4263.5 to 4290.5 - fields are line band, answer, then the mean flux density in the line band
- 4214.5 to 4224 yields -0.003 mag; 29.2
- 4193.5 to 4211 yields 0.044 mag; 28.1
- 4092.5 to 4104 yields 0.217 mag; 24.6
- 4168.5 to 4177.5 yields -0.076 mag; 31.6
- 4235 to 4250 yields 0.025 mag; 28.3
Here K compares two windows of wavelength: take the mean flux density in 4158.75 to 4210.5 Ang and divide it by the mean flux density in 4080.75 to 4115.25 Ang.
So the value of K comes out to 1.07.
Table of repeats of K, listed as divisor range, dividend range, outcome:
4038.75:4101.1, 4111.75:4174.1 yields 1.01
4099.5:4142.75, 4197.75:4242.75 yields 1.02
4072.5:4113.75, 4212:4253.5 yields 1.06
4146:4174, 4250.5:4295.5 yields 0.96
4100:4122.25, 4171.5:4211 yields 1.08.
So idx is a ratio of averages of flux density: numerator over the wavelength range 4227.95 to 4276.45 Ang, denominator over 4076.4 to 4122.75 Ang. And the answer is 1.03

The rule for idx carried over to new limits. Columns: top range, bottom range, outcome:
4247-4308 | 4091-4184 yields 0.94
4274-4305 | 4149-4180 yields 0.88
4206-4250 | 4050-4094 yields 0.98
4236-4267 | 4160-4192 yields 0.94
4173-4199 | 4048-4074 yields 1.01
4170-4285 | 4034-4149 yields 1.01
